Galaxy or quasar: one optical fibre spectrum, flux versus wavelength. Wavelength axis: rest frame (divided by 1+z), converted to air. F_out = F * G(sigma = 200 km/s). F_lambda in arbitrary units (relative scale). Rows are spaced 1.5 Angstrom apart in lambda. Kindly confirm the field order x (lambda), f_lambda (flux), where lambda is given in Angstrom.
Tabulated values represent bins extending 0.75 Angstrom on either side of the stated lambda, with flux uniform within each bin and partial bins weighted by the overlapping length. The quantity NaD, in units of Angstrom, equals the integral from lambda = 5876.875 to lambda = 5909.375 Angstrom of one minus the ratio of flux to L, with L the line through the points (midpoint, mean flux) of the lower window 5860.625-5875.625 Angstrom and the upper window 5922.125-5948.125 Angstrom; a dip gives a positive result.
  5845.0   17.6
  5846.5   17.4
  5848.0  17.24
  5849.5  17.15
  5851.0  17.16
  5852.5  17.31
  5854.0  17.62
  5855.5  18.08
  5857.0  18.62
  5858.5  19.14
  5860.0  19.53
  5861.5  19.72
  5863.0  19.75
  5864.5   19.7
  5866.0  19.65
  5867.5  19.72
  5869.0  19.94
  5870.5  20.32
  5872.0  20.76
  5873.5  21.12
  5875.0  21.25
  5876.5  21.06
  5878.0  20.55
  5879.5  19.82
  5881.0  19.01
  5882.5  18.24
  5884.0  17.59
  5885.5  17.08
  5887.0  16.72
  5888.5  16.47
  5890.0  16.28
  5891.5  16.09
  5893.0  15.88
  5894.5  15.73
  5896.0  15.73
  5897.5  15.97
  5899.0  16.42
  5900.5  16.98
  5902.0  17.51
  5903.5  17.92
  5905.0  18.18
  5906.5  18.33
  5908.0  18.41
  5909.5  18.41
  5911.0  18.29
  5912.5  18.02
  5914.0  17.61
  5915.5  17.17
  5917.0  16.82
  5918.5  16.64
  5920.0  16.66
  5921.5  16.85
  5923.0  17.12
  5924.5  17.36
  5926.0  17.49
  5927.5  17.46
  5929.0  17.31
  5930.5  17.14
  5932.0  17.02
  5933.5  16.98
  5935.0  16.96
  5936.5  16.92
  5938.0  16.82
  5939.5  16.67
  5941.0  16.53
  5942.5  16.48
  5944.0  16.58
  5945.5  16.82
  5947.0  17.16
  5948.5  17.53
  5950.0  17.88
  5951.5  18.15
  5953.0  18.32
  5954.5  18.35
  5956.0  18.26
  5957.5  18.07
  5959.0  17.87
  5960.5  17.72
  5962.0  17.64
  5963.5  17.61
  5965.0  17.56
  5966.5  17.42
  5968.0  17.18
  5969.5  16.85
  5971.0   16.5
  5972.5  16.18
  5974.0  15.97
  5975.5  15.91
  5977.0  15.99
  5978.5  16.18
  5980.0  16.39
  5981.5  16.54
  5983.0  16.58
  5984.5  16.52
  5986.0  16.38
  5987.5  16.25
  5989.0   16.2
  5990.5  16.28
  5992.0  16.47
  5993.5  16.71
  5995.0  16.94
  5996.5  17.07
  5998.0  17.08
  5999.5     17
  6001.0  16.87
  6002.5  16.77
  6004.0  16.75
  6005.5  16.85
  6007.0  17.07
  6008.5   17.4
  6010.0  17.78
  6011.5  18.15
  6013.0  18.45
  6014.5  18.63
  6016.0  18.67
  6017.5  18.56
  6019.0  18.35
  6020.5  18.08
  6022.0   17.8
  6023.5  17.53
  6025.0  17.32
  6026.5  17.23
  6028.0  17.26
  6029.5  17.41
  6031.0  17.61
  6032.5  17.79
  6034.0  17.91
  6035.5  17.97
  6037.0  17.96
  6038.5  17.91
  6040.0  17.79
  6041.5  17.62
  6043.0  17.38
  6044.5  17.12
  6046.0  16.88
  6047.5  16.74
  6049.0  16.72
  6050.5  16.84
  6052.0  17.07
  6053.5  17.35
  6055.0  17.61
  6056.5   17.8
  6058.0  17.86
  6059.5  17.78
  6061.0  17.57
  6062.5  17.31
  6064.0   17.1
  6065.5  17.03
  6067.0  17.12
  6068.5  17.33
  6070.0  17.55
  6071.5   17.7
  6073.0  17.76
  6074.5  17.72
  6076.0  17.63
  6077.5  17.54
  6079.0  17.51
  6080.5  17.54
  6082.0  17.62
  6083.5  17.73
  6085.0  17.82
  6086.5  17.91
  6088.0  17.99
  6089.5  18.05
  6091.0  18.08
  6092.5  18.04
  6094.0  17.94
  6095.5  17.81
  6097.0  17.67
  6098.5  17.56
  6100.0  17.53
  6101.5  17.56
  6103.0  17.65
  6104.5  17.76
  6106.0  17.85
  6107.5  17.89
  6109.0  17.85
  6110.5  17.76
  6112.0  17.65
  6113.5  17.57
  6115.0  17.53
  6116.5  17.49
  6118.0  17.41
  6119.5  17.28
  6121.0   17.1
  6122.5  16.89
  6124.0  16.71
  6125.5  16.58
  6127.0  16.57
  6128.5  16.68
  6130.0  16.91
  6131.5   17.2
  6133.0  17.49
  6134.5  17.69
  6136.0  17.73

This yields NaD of 2.7 Angstrom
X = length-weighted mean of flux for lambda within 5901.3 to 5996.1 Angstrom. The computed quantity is 17.1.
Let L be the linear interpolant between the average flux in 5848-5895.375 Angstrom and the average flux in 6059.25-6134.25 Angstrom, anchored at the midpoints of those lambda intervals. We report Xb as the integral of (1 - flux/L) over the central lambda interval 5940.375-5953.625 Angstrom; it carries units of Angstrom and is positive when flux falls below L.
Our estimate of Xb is 0.7 Angstrom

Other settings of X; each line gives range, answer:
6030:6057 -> 17.4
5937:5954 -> 17.2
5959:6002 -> 16.7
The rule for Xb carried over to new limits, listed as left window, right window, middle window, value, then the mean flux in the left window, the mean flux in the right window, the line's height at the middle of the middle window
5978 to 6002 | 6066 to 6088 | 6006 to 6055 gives -1.6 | 16.6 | 17.6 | 17.1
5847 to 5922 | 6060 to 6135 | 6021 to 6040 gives 0.1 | 18.1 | 17.5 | 17.7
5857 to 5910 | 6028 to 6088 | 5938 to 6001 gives 3.5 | 18.4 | 17.5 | 18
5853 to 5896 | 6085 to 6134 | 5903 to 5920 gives 0.7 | 18.7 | 17.5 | 18.5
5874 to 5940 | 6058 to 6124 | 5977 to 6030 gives 1.2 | 17.5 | 17.6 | 17.5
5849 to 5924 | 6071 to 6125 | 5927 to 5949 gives 1.3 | 18.1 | 17.6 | 18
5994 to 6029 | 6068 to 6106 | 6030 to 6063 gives 0.3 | 17.5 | 17.7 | 17.6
